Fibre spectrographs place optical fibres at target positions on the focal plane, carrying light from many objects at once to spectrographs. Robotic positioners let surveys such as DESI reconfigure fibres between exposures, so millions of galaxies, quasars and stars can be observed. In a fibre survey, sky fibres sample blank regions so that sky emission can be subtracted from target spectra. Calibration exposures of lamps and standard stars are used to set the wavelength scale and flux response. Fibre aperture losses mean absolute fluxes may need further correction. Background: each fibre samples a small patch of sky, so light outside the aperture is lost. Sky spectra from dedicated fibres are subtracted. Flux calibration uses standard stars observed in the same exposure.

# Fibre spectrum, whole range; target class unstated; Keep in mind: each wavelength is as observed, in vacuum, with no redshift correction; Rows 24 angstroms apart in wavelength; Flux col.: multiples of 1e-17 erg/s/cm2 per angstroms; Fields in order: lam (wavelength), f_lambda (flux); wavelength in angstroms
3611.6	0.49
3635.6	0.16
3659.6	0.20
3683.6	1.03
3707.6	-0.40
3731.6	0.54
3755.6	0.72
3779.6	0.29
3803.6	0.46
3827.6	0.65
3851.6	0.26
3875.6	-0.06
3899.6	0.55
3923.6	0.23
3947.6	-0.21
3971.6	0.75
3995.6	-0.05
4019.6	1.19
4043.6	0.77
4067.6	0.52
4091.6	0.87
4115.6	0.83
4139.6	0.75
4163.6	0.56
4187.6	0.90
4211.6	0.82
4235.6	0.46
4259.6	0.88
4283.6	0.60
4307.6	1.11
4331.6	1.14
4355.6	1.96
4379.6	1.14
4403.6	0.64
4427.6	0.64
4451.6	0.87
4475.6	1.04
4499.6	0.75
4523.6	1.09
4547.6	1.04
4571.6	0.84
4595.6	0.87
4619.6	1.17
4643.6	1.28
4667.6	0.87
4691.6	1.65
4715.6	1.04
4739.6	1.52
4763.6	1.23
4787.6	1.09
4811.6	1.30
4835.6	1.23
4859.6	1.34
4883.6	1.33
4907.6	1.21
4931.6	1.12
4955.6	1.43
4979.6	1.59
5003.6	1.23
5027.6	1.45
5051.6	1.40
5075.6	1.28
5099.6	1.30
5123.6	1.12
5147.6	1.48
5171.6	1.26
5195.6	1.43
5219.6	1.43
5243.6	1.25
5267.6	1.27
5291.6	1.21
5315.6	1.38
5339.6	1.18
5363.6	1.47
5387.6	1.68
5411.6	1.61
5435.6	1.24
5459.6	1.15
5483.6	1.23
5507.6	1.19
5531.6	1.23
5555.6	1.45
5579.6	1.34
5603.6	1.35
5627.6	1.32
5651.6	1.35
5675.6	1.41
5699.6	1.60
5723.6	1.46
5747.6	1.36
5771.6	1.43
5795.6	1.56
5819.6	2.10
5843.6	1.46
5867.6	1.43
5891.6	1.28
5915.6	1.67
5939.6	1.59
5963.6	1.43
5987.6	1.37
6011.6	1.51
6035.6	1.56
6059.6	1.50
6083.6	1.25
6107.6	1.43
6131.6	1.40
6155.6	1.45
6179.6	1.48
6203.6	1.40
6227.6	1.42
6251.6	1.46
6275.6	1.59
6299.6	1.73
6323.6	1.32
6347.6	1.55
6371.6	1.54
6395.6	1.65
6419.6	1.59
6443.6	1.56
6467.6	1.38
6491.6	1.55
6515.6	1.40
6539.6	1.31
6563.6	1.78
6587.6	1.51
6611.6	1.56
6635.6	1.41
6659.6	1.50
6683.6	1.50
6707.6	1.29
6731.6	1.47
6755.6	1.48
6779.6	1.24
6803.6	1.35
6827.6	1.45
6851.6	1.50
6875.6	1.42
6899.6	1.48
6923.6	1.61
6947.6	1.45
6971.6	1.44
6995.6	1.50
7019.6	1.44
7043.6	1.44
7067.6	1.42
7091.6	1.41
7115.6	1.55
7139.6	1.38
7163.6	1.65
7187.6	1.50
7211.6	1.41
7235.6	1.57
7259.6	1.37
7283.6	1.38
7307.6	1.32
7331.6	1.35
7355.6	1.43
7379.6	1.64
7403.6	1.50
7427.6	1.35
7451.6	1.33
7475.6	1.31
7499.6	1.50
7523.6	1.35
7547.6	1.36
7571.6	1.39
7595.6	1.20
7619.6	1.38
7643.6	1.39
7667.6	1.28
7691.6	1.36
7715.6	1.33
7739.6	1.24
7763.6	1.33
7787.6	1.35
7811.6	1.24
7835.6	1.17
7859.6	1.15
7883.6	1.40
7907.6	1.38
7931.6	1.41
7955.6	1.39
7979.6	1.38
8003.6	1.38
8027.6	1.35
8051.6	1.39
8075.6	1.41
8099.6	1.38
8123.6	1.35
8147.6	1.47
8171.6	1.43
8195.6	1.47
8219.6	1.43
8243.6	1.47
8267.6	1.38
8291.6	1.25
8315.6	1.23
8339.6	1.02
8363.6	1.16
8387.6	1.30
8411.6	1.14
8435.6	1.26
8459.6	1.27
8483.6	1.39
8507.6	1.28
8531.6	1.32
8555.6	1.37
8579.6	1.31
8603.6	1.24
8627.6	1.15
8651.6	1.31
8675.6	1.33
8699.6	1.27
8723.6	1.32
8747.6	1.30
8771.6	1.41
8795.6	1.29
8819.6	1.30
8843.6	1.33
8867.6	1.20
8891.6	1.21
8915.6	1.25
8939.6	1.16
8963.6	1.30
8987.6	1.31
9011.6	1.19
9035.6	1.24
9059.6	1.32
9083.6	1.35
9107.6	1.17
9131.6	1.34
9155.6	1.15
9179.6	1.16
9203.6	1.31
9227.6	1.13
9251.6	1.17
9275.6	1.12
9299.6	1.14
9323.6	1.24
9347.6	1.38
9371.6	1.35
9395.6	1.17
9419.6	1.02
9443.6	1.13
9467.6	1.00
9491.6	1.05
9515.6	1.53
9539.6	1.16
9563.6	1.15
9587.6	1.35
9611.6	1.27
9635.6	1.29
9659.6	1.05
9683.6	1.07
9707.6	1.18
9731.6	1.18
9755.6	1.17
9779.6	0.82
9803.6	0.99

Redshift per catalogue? 0.087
